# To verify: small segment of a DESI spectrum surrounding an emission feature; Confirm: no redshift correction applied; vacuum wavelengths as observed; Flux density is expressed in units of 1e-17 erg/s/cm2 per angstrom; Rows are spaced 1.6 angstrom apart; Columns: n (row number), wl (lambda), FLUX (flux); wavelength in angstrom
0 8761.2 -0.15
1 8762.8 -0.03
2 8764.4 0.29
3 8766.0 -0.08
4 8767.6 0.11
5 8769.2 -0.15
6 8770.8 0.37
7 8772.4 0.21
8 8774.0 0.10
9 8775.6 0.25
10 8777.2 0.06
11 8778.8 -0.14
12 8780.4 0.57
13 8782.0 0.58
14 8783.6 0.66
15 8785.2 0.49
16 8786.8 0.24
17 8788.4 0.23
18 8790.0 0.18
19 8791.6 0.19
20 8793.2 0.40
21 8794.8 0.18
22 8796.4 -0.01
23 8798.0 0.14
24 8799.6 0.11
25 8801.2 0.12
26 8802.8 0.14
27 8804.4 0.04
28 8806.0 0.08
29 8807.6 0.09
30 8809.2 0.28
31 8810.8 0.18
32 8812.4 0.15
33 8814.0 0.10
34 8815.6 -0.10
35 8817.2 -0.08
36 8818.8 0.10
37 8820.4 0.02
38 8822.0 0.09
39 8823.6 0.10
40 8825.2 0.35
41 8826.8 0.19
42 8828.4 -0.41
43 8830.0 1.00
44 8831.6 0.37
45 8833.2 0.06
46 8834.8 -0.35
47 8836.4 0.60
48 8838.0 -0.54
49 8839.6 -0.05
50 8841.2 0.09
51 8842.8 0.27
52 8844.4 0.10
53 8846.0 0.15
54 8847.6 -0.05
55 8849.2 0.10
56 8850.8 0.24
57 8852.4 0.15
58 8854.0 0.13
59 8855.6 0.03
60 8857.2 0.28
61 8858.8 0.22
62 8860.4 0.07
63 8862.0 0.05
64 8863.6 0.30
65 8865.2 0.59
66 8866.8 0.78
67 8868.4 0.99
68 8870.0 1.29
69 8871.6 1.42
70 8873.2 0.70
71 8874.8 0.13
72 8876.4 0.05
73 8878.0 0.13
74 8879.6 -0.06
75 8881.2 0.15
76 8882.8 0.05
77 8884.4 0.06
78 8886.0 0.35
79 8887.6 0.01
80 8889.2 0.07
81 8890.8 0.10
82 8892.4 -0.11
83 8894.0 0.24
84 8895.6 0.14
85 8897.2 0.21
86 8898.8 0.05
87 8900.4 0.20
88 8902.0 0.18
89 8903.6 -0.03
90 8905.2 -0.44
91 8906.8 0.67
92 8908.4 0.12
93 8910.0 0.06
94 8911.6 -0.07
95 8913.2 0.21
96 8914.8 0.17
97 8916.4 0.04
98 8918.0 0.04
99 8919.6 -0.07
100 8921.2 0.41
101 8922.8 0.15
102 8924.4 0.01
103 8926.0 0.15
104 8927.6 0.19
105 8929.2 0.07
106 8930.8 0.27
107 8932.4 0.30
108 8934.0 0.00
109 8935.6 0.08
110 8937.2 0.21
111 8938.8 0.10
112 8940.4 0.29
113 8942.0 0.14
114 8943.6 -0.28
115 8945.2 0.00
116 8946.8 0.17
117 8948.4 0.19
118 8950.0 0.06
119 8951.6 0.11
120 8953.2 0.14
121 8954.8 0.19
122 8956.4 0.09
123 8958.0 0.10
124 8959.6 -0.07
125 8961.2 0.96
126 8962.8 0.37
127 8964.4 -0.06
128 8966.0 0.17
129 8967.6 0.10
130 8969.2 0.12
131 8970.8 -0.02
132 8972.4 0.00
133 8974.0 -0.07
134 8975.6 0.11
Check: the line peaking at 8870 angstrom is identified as [O III] 5007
